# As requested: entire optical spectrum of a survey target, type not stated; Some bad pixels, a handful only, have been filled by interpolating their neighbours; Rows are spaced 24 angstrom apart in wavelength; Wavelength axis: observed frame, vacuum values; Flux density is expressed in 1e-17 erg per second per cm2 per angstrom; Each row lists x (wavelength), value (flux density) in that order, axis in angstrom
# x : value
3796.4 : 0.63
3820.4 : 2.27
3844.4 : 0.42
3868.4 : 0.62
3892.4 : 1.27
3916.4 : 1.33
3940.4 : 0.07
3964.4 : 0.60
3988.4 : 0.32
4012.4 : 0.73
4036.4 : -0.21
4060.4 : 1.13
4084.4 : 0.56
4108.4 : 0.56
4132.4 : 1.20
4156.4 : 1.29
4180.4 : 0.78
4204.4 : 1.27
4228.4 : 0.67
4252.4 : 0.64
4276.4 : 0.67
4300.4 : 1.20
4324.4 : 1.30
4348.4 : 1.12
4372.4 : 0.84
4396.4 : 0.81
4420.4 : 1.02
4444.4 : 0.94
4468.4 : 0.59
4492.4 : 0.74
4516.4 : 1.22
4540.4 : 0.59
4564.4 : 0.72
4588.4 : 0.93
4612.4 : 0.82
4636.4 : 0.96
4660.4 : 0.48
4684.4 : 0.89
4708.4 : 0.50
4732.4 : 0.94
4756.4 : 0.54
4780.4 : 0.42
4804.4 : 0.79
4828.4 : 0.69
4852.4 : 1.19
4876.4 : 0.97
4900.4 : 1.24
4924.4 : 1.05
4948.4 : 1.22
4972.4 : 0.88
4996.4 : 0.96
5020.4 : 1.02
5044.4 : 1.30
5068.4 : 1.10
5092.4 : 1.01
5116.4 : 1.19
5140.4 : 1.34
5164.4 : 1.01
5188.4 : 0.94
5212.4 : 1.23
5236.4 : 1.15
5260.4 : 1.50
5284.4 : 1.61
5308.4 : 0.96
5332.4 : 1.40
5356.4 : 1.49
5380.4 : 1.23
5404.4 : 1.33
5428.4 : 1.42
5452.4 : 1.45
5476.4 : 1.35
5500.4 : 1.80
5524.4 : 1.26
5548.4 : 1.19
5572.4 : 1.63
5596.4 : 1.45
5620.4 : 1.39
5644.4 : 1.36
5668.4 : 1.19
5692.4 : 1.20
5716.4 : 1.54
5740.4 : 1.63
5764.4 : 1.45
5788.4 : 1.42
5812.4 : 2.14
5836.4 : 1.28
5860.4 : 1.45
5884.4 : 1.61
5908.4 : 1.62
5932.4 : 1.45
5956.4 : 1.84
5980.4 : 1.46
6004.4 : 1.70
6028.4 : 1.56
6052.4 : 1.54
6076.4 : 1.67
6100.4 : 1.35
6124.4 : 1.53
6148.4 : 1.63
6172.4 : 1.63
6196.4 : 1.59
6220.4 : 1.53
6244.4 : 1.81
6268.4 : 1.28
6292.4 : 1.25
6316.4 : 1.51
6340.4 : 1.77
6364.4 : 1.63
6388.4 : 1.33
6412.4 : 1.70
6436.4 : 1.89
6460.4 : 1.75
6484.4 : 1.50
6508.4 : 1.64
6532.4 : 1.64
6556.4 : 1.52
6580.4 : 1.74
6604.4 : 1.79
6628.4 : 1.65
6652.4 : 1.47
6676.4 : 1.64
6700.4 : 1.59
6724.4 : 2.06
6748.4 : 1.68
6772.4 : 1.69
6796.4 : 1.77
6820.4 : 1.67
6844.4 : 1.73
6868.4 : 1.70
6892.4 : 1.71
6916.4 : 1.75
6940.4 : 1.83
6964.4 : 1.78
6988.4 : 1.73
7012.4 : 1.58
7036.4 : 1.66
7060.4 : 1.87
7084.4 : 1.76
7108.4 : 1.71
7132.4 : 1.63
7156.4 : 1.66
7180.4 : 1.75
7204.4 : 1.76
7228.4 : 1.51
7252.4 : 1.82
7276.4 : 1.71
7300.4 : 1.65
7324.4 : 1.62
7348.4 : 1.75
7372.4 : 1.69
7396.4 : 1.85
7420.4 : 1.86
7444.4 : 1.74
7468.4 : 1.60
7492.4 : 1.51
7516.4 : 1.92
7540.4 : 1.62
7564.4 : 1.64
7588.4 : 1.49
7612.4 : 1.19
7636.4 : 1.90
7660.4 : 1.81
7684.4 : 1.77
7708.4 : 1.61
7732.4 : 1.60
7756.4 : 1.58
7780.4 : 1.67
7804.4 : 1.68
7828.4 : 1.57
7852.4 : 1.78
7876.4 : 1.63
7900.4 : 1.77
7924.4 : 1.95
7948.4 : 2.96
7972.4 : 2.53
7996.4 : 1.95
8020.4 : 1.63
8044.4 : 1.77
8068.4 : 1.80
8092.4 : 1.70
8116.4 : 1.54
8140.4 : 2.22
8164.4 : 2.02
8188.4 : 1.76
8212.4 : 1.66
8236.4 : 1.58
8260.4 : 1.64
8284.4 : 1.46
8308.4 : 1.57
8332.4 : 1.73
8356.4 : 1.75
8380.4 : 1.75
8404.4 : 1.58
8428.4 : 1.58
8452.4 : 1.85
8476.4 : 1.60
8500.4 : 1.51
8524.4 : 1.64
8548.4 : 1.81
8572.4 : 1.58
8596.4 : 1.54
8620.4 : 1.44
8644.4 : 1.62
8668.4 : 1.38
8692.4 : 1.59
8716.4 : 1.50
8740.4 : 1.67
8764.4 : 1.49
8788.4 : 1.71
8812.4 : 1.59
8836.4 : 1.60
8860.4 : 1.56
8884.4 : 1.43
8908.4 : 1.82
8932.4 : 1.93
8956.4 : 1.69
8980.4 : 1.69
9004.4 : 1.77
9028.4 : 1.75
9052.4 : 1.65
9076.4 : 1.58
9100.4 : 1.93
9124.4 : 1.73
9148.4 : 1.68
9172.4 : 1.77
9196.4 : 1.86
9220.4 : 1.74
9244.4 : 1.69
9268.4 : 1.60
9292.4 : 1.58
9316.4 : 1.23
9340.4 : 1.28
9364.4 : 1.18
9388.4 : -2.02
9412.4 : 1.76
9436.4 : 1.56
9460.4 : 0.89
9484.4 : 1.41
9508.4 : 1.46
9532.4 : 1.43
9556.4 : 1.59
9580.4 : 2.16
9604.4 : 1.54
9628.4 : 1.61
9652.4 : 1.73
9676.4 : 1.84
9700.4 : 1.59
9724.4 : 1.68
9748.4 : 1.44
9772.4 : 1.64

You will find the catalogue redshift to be 0.212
